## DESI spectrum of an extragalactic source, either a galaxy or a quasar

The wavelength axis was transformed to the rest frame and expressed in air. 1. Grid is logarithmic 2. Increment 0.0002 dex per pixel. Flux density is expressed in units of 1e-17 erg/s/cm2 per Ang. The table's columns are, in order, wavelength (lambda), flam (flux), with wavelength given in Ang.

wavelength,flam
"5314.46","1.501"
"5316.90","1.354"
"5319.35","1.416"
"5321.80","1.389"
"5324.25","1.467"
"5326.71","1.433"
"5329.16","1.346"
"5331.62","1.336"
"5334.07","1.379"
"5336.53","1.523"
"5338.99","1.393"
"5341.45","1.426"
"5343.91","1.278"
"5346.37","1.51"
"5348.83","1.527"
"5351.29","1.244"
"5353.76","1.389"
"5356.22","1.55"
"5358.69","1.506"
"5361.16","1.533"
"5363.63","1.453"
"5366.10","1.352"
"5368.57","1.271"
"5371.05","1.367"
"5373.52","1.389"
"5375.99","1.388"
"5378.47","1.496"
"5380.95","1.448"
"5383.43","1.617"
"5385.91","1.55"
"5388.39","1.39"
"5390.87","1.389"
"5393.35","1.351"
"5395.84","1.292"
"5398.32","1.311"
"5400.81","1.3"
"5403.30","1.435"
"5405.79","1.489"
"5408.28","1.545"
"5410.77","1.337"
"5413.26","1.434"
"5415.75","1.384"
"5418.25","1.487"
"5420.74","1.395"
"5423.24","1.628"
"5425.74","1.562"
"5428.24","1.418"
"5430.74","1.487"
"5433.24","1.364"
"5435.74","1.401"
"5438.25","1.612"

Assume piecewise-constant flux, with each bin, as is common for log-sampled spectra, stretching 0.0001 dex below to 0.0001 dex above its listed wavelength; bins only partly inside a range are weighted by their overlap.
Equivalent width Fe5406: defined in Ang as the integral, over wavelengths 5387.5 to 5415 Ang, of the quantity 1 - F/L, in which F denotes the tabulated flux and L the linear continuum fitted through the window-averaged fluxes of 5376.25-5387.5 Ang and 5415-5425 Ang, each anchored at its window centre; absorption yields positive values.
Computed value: 2.0 Ang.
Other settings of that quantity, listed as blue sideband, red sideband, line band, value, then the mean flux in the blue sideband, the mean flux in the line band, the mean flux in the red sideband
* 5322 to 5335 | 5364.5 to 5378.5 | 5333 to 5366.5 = -1.33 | 1.39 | 1.44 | 1.37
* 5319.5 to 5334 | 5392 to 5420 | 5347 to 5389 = -1.37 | 1.39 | 1.44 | 1.4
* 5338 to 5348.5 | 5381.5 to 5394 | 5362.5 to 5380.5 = 0.69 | 1.41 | 1.39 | 1.46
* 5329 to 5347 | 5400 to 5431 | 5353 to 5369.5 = -0.30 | 1.4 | 1.44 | 1.46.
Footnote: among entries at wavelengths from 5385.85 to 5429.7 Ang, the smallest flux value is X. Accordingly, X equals 1.292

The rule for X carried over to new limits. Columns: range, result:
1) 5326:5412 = 1.244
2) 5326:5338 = 1.336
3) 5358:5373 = 1.271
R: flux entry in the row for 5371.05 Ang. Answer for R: 1.367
